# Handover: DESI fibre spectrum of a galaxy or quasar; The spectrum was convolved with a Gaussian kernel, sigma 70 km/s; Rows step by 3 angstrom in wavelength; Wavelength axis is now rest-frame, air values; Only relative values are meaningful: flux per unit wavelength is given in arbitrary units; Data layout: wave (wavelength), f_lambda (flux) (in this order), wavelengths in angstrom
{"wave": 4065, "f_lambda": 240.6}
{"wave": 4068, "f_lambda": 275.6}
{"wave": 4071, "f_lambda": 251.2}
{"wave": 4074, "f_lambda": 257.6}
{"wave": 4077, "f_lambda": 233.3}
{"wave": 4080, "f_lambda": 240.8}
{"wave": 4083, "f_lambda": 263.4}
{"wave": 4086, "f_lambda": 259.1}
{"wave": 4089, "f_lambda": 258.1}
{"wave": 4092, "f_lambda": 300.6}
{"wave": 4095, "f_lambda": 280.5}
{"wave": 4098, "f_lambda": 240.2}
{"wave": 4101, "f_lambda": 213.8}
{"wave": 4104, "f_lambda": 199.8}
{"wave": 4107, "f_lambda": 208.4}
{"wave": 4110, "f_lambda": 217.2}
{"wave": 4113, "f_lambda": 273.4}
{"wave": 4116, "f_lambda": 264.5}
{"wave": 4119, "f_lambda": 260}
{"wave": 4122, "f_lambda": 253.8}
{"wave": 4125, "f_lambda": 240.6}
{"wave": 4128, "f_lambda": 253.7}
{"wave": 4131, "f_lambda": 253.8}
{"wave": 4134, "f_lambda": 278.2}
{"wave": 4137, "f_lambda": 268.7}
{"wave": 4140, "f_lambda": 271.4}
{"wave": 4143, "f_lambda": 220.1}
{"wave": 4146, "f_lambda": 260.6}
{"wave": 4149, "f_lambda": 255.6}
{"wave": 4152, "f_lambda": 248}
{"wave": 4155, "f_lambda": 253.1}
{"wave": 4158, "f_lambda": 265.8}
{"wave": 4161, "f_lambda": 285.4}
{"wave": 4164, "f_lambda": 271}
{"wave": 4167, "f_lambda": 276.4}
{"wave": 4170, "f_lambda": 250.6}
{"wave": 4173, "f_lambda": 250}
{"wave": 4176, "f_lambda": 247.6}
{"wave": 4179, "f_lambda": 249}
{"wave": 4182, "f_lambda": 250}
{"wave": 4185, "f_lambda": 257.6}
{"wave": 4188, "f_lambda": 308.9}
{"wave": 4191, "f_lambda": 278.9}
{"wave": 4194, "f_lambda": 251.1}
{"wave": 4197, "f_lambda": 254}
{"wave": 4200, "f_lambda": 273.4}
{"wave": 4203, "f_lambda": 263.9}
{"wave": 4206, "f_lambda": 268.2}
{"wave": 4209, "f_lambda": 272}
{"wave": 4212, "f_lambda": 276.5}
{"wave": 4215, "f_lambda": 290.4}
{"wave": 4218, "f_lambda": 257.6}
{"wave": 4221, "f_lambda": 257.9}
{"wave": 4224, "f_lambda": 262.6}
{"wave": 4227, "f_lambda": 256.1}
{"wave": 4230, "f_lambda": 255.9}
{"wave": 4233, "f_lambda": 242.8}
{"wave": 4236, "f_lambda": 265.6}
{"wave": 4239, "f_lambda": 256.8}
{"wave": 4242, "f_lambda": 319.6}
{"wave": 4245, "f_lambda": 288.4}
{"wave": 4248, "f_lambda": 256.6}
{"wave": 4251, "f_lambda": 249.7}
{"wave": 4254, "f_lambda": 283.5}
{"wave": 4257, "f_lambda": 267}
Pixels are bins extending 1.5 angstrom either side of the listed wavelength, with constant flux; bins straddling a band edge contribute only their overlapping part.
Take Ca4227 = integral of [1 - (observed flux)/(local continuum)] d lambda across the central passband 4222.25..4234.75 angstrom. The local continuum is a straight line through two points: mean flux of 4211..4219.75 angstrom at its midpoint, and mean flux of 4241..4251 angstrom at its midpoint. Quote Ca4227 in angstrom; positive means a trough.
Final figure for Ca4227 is 1.0 angstrom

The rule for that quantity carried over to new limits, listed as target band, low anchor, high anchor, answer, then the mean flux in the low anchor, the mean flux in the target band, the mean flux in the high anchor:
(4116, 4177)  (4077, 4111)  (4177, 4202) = -0.7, 244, 258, 265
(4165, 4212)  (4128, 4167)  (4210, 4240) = -0.4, 261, 264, 262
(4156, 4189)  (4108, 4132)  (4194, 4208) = -0.6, 251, 264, 264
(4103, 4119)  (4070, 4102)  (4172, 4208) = 1.3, 255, 236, 263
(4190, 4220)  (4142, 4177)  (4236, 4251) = -0.1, 258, 268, 276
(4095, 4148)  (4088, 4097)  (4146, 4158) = 4.0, 279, 247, 255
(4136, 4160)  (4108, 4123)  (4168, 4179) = -0.4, 252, 256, 251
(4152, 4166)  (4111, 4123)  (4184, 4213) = 0.0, 261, 267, 271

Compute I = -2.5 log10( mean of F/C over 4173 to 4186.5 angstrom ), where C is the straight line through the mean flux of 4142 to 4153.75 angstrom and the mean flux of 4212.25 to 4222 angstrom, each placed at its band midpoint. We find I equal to 0.03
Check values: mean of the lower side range 247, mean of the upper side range 270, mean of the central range 251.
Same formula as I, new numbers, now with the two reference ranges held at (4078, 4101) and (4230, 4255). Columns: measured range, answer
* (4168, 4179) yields 0.06 mag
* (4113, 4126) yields 0.02 mag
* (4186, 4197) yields -0.04 mag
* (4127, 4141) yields -0.01 mag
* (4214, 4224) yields 0.00 mag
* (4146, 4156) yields 0.04 mag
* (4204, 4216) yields -0.03 mag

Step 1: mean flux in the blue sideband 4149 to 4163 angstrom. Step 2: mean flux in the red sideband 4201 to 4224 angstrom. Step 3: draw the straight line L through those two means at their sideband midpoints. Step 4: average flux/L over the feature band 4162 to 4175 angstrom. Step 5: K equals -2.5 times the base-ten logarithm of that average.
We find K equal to 0.01 mag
